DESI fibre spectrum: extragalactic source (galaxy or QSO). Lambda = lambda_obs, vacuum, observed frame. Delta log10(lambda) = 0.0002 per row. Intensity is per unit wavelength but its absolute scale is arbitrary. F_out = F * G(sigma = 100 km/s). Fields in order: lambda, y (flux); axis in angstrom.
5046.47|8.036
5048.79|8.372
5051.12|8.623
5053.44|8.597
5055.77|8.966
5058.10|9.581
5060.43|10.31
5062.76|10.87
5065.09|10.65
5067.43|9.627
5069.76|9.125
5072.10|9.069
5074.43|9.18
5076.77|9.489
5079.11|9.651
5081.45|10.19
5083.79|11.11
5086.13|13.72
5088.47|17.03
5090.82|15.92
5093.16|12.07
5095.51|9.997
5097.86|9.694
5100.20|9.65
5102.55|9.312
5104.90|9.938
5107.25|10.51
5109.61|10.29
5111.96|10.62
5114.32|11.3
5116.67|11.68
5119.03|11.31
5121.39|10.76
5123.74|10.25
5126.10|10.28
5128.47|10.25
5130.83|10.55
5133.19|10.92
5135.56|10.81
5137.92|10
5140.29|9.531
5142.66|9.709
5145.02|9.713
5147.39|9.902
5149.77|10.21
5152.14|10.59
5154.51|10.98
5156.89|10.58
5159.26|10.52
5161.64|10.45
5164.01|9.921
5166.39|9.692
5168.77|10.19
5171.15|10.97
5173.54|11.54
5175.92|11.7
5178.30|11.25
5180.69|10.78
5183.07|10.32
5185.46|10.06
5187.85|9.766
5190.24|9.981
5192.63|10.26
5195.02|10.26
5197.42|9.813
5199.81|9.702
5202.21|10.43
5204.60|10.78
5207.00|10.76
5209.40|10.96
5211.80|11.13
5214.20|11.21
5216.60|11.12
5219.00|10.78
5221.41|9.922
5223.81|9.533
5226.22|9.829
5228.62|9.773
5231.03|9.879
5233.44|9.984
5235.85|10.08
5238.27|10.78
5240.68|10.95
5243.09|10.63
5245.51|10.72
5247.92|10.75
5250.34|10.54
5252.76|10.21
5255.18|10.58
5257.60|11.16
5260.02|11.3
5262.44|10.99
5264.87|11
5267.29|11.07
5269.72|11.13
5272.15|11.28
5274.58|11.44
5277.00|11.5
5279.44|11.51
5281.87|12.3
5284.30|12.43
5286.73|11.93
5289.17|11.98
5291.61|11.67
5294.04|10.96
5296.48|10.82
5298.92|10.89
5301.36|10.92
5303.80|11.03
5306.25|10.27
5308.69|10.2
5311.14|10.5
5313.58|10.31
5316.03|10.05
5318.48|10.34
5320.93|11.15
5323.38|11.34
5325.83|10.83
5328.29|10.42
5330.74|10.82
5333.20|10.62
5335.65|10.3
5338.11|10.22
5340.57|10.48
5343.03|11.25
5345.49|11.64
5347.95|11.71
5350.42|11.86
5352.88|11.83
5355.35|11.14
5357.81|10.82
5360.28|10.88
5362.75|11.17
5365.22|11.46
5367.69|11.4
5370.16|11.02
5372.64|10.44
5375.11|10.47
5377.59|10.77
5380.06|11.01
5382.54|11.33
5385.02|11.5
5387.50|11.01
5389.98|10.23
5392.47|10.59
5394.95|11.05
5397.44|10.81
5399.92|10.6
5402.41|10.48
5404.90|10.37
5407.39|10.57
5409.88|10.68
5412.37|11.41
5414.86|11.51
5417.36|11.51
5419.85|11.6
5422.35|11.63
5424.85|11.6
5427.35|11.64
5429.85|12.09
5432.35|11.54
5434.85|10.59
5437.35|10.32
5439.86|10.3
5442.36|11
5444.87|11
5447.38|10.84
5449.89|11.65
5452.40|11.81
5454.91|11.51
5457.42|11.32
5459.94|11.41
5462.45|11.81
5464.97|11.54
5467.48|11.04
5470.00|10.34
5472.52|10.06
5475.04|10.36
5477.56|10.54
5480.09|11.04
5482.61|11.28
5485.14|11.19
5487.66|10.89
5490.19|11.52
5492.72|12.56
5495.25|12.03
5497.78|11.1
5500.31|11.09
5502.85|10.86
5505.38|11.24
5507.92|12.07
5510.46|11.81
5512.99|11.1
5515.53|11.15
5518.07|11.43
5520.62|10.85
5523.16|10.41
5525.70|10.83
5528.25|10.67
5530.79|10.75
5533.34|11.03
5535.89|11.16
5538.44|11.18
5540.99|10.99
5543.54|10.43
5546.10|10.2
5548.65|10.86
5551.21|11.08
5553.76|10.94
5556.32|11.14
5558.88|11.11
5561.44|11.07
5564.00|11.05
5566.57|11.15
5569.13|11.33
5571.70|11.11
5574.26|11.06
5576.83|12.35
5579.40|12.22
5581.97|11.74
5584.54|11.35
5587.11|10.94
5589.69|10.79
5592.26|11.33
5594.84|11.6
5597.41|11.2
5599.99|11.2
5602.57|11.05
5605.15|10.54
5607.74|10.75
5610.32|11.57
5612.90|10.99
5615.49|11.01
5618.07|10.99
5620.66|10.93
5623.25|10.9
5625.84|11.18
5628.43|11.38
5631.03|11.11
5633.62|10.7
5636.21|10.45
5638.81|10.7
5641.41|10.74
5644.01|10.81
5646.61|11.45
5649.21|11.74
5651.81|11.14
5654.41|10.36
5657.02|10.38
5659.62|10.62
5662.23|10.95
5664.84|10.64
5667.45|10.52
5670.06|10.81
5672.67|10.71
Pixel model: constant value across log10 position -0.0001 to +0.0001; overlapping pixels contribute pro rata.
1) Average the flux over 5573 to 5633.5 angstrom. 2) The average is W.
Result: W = 11.2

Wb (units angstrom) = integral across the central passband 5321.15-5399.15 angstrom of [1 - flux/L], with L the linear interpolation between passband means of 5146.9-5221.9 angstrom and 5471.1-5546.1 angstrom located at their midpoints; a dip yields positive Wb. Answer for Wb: -1.1 angstrom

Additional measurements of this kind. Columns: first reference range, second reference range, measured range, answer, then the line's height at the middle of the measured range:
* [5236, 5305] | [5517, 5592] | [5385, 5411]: 1.0 angstrom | 11.1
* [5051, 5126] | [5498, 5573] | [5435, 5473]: -0.4 angstrom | 11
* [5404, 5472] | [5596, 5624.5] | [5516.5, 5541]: 0.4 angstrom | 11.1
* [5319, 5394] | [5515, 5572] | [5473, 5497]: -0.6 angstrom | 11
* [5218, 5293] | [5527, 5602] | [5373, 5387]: 0.0 angstrom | 11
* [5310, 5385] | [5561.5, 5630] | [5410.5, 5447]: -0.7 angstrom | 11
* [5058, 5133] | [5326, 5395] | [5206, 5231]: 0.9 angstrom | 10.9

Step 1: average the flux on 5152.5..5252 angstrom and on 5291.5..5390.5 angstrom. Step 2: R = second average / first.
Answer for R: 1.04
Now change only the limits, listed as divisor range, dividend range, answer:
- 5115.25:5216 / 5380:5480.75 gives 1.05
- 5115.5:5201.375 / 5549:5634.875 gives 1.07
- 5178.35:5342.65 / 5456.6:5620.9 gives 1.04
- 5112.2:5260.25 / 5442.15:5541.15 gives 1.06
